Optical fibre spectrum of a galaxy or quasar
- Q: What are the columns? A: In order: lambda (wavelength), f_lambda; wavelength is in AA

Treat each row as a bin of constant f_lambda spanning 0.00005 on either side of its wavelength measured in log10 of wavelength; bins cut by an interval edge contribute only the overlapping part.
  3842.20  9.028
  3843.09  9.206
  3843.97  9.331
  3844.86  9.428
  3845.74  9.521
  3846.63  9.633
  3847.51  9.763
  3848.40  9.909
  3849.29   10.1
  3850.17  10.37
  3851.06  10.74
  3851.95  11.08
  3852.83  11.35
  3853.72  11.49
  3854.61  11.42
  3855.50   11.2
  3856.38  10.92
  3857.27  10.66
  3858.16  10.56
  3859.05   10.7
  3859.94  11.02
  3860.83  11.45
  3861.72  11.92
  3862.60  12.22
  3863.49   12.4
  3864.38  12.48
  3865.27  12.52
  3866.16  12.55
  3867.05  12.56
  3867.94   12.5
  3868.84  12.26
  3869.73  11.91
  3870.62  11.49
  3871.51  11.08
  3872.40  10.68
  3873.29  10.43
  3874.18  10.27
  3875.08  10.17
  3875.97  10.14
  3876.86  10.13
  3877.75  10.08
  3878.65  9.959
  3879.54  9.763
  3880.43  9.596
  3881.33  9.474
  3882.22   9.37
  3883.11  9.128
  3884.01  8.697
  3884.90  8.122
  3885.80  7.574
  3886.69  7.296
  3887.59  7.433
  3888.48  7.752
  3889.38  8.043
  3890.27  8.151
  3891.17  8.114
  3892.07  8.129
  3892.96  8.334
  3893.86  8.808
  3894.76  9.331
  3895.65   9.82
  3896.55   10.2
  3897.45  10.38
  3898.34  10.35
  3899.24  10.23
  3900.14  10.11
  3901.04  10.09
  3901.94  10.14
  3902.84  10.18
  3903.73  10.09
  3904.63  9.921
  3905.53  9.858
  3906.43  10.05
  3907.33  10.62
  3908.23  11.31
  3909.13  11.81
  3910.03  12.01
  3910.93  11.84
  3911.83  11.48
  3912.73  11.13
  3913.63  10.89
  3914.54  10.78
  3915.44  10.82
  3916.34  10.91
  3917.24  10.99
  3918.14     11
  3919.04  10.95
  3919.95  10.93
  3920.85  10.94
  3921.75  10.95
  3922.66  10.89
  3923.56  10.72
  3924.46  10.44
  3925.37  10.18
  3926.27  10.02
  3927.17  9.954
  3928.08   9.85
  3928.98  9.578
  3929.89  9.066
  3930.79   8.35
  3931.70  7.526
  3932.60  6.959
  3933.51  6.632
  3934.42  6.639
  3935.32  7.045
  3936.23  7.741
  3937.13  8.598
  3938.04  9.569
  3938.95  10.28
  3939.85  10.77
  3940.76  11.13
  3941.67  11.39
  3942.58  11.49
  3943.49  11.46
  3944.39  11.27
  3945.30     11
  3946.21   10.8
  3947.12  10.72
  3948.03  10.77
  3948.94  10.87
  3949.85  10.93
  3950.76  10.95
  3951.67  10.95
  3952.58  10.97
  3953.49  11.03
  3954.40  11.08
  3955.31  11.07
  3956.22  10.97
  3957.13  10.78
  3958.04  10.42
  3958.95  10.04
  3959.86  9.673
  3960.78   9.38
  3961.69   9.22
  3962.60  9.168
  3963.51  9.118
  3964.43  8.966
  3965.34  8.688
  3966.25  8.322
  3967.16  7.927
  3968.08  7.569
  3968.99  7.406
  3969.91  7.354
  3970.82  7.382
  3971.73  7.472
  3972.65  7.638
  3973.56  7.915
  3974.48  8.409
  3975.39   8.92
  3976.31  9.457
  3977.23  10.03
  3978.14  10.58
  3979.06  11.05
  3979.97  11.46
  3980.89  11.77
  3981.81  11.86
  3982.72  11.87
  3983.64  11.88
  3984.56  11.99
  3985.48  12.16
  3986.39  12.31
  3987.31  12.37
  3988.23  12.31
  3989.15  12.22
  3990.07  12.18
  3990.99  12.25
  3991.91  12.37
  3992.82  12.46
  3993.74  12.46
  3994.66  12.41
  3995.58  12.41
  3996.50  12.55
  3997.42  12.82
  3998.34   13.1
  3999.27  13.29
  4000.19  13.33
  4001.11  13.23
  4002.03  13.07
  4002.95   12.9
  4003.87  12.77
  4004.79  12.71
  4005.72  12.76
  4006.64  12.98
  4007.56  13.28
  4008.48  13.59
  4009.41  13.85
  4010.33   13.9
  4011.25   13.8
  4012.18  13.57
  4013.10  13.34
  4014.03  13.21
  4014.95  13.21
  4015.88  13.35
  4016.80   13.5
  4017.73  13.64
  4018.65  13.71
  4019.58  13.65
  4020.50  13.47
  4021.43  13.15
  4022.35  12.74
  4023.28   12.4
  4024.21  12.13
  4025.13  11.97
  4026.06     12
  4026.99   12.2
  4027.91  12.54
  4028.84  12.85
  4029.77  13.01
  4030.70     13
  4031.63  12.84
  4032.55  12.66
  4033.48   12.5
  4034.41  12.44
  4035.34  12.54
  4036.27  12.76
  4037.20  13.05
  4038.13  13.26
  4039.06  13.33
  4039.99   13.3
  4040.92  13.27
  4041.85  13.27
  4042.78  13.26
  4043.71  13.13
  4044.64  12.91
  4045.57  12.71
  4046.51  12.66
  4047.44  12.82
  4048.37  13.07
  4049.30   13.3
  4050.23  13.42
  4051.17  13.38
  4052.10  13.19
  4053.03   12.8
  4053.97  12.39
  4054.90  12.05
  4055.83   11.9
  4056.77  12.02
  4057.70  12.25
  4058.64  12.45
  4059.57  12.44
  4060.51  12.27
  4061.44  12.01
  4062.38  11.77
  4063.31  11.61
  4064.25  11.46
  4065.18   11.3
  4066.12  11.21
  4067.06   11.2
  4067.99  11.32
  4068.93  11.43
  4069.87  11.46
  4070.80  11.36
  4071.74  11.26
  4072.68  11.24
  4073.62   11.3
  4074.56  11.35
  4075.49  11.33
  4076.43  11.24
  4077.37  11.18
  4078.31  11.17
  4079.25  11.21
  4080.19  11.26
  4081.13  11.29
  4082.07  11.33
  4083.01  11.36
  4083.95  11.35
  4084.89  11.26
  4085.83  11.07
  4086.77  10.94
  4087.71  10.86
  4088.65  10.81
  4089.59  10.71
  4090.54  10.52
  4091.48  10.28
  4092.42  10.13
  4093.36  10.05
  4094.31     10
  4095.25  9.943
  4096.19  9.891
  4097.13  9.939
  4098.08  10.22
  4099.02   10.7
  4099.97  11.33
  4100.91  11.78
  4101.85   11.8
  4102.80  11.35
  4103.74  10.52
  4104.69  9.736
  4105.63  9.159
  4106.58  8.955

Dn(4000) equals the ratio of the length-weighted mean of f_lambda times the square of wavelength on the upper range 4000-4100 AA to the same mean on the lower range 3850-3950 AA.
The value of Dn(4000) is 1.3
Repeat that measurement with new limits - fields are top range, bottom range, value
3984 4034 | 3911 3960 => 1.30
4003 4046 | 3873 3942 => 1.42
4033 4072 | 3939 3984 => 1.30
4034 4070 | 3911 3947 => 1.32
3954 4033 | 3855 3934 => 1.20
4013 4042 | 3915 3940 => 1.42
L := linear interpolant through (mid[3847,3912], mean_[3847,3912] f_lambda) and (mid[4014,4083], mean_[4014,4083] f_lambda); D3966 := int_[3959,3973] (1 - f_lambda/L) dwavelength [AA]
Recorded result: 3.6 AA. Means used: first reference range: 10.3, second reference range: 12.4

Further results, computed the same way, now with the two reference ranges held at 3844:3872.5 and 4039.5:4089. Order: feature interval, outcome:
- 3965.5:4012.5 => 1.0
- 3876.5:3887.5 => 2.2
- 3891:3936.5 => 5.8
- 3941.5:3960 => 1.0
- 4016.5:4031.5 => -1.4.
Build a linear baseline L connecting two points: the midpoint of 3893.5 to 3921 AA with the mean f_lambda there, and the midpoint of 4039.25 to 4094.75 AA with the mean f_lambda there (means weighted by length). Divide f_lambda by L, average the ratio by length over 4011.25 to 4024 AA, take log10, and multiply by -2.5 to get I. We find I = -0.165 mag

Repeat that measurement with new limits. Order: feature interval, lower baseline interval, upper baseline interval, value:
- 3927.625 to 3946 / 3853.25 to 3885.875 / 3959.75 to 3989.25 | 0.09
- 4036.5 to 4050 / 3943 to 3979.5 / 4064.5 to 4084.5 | -0.20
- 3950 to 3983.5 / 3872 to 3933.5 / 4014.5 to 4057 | 0.17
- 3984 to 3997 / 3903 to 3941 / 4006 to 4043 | -0.02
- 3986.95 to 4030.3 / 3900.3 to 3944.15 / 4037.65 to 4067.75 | -0.11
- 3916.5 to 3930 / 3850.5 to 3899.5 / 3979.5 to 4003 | 0.07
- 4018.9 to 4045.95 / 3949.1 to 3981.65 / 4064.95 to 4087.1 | -0.21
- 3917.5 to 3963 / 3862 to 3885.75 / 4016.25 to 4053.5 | 0.16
